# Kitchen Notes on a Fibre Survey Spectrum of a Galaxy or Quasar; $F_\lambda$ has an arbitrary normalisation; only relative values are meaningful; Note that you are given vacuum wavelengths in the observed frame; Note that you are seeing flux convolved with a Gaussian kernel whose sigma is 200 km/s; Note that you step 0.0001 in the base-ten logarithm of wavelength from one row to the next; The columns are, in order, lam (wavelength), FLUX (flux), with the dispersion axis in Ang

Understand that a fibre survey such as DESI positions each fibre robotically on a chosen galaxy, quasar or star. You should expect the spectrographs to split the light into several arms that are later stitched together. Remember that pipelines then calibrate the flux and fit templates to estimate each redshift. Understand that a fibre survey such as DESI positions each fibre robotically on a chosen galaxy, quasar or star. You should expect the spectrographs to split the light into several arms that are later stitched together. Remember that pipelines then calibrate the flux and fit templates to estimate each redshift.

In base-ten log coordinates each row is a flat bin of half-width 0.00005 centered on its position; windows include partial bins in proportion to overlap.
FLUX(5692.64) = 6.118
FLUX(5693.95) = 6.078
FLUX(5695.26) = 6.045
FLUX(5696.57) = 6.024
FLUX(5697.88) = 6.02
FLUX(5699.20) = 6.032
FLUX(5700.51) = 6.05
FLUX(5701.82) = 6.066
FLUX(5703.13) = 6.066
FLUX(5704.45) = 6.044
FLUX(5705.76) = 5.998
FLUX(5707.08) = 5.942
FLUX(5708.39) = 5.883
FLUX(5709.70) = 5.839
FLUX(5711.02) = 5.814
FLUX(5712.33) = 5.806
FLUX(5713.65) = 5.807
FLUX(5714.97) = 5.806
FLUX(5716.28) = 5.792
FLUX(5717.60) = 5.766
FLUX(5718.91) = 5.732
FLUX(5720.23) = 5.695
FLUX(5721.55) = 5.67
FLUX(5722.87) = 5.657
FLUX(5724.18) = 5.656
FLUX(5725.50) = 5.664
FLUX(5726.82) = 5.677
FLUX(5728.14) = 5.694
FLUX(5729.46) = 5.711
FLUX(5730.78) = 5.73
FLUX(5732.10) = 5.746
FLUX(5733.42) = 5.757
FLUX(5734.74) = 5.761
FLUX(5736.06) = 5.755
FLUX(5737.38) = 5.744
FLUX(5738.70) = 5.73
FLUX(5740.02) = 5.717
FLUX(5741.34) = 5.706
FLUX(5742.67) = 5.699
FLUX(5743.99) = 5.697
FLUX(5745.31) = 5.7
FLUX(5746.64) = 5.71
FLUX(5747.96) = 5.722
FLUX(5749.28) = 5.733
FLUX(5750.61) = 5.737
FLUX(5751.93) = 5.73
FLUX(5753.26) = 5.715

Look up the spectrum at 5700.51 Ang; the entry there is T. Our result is 6.05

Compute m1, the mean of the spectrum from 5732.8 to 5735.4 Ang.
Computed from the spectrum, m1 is 5.76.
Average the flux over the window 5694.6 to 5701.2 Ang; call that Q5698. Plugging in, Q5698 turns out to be 6.04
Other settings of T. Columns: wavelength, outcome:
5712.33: 5.806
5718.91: 5.732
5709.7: 5.839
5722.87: 5.657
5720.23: 5.695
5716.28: 5.792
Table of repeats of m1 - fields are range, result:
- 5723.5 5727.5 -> 5.67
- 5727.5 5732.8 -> 5.72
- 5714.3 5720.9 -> 5.76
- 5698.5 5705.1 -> 6.05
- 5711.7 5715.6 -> 5.79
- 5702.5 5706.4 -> 6.03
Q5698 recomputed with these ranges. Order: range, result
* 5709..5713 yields 5.82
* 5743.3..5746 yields 5.69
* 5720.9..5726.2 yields 5.66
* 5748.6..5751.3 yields 5.74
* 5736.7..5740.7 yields 5.74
